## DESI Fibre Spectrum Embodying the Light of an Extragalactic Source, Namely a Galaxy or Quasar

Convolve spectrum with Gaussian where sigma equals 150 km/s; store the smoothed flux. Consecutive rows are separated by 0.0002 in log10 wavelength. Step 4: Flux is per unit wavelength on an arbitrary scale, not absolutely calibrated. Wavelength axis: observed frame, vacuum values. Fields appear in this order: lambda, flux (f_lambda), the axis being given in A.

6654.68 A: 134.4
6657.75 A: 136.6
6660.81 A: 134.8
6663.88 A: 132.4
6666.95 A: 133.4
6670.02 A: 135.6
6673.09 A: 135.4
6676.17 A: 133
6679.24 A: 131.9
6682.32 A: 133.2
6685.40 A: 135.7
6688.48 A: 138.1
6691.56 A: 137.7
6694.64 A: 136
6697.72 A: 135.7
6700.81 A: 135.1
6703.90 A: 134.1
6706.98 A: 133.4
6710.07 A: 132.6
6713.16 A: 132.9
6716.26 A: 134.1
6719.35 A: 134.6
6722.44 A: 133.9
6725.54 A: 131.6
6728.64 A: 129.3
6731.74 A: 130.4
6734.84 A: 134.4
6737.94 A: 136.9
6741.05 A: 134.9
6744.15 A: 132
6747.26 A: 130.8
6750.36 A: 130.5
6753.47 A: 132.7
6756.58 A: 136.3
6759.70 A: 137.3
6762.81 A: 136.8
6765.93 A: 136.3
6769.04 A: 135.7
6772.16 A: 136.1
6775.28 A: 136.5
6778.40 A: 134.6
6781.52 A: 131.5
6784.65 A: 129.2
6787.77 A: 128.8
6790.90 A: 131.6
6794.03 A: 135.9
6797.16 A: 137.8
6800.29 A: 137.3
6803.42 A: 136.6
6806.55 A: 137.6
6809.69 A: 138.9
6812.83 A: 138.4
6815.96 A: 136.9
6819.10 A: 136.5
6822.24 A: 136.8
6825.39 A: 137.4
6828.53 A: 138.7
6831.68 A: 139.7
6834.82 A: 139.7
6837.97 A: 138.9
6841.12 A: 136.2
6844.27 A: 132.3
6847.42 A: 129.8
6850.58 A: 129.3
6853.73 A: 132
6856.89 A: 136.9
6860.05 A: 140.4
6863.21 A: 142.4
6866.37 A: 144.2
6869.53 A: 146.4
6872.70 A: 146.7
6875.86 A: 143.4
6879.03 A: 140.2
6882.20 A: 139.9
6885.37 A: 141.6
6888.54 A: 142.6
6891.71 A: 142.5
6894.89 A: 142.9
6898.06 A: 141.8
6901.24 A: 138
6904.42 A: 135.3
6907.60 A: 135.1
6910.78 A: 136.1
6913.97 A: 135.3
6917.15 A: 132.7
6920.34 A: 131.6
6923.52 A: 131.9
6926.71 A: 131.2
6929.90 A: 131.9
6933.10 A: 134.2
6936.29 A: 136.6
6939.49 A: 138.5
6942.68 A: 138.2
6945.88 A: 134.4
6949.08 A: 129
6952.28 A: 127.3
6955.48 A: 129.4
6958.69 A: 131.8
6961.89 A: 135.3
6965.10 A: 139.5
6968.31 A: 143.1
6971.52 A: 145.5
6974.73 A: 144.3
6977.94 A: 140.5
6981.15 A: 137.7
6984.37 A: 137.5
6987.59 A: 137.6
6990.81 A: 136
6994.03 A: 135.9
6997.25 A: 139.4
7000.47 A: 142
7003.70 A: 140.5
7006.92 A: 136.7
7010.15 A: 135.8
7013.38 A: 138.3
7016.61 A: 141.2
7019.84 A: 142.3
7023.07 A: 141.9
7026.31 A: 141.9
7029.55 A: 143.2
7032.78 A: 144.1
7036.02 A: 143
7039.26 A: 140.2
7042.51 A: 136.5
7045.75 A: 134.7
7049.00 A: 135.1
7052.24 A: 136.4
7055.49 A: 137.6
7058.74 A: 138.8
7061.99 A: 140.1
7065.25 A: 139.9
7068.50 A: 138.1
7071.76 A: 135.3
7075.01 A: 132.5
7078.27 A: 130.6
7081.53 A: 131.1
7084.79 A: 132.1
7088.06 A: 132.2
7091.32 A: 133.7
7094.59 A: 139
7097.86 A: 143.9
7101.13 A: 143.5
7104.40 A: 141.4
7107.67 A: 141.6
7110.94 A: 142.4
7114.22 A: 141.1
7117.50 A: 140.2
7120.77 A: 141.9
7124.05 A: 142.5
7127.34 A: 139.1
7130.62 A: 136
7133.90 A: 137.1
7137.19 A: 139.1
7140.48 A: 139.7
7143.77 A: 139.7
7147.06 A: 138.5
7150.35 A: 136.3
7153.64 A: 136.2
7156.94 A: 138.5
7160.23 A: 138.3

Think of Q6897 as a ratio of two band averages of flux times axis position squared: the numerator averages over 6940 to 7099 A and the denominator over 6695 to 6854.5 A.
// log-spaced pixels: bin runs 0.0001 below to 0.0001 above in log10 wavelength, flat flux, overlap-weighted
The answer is 1.10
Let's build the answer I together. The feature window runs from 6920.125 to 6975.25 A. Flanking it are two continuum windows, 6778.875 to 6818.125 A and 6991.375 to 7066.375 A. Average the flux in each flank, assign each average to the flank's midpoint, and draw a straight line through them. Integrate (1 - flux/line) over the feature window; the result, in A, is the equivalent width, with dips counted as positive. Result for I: 1.1 A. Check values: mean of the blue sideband 135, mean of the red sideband 139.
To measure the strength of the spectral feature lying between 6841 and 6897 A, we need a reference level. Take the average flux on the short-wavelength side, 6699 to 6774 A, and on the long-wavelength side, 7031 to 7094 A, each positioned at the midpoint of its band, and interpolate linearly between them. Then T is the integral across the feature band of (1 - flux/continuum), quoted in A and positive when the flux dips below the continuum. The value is -1.91 A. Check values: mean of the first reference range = 134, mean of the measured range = 140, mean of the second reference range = 136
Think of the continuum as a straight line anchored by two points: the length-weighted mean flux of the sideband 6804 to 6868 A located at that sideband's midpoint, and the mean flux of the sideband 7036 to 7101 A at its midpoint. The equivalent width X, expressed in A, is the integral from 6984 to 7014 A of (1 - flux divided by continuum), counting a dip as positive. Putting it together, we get -0.3 A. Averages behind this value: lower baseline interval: 137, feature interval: 138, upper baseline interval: 137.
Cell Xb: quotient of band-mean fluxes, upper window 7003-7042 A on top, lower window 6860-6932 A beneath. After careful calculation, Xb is 1.01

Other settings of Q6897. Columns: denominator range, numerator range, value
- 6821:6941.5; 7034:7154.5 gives 1.07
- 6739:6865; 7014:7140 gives 1.11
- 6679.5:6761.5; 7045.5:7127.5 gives 1.14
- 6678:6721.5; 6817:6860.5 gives 1.05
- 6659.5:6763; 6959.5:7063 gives 1.14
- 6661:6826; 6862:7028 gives 1.09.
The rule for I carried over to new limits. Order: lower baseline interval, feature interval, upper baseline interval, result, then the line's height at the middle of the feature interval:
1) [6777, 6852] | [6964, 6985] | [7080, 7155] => -0.65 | 137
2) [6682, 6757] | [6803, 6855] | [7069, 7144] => -0.46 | 135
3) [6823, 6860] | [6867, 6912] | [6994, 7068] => -1.42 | 137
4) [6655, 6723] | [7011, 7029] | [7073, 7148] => -0.47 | 137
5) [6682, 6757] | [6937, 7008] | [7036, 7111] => -0.51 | 136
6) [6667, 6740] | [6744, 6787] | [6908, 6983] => 0.16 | 134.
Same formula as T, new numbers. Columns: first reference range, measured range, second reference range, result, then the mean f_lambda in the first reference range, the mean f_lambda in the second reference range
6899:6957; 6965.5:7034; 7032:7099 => -2.5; 134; 137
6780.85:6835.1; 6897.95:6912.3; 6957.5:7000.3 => 0.1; 136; 139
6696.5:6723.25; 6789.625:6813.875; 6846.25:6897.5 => 0.1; 134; 140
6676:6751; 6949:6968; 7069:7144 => 0.5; 134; 138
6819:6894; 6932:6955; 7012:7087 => 0.8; 139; 138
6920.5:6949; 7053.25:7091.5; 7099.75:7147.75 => 0.9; 134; 140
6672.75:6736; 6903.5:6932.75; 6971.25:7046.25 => 1.0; 134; 140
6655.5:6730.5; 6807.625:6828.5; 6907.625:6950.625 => -0.5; 134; 134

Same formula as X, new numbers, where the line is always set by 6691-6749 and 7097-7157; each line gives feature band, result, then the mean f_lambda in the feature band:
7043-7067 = 0.2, 137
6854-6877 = -1.1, 142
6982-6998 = 0.1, 137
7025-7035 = -0.3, 143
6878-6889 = -0.4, 141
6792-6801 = -0.1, 137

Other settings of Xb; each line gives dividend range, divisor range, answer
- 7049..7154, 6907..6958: 1.04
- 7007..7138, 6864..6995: 1.01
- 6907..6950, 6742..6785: 1.00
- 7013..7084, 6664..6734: 1.03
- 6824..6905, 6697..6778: 1.04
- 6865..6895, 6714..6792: 1.07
